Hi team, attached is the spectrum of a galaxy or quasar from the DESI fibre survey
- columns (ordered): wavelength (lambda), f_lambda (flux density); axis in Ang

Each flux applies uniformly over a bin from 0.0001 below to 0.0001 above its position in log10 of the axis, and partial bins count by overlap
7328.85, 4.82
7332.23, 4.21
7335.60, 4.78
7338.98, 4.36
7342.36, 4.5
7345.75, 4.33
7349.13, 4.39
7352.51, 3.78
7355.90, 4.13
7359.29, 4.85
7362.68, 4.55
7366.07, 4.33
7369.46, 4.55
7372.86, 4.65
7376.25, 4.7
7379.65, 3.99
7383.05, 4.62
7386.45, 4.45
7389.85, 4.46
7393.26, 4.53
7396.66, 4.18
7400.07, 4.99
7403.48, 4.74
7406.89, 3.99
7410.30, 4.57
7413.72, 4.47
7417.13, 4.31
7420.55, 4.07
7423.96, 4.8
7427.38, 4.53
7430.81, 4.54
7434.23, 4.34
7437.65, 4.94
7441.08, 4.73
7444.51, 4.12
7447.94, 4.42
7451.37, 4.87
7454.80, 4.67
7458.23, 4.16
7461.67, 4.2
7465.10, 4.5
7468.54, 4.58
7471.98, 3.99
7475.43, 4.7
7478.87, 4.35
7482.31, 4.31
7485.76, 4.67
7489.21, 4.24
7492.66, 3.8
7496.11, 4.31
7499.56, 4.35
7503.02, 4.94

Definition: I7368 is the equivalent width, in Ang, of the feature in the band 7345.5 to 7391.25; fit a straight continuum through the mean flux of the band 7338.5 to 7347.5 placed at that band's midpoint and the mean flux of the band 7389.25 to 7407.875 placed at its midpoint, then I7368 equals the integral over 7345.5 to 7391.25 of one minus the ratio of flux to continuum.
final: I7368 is 0.3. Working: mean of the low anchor 4.4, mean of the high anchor 4.5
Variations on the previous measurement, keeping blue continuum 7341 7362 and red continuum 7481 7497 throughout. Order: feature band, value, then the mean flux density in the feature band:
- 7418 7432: -0.6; 4.47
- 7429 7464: -1.7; 4.5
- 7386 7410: -1.0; 4.48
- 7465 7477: -0.4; 4.43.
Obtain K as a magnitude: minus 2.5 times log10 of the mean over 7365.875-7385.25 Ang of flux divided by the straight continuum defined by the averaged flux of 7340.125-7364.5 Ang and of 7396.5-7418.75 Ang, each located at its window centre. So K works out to -0.02 mag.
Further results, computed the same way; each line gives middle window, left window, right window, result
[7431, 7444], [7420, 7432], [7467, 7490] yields -0.03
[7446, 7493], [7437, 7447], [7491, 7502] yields -0.01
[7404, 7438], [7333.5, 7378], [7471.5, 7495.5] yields -0.02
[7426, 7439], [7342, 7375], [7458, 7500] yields -0.05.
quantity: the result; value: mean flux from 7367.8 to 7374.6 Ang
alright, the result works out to 4.6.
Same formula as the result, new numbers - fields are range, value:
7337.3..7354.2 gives 4.27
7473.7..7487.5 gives 4.51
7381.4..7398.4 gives 4.45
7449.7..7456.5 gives 4.77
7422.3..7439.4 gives 4.63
